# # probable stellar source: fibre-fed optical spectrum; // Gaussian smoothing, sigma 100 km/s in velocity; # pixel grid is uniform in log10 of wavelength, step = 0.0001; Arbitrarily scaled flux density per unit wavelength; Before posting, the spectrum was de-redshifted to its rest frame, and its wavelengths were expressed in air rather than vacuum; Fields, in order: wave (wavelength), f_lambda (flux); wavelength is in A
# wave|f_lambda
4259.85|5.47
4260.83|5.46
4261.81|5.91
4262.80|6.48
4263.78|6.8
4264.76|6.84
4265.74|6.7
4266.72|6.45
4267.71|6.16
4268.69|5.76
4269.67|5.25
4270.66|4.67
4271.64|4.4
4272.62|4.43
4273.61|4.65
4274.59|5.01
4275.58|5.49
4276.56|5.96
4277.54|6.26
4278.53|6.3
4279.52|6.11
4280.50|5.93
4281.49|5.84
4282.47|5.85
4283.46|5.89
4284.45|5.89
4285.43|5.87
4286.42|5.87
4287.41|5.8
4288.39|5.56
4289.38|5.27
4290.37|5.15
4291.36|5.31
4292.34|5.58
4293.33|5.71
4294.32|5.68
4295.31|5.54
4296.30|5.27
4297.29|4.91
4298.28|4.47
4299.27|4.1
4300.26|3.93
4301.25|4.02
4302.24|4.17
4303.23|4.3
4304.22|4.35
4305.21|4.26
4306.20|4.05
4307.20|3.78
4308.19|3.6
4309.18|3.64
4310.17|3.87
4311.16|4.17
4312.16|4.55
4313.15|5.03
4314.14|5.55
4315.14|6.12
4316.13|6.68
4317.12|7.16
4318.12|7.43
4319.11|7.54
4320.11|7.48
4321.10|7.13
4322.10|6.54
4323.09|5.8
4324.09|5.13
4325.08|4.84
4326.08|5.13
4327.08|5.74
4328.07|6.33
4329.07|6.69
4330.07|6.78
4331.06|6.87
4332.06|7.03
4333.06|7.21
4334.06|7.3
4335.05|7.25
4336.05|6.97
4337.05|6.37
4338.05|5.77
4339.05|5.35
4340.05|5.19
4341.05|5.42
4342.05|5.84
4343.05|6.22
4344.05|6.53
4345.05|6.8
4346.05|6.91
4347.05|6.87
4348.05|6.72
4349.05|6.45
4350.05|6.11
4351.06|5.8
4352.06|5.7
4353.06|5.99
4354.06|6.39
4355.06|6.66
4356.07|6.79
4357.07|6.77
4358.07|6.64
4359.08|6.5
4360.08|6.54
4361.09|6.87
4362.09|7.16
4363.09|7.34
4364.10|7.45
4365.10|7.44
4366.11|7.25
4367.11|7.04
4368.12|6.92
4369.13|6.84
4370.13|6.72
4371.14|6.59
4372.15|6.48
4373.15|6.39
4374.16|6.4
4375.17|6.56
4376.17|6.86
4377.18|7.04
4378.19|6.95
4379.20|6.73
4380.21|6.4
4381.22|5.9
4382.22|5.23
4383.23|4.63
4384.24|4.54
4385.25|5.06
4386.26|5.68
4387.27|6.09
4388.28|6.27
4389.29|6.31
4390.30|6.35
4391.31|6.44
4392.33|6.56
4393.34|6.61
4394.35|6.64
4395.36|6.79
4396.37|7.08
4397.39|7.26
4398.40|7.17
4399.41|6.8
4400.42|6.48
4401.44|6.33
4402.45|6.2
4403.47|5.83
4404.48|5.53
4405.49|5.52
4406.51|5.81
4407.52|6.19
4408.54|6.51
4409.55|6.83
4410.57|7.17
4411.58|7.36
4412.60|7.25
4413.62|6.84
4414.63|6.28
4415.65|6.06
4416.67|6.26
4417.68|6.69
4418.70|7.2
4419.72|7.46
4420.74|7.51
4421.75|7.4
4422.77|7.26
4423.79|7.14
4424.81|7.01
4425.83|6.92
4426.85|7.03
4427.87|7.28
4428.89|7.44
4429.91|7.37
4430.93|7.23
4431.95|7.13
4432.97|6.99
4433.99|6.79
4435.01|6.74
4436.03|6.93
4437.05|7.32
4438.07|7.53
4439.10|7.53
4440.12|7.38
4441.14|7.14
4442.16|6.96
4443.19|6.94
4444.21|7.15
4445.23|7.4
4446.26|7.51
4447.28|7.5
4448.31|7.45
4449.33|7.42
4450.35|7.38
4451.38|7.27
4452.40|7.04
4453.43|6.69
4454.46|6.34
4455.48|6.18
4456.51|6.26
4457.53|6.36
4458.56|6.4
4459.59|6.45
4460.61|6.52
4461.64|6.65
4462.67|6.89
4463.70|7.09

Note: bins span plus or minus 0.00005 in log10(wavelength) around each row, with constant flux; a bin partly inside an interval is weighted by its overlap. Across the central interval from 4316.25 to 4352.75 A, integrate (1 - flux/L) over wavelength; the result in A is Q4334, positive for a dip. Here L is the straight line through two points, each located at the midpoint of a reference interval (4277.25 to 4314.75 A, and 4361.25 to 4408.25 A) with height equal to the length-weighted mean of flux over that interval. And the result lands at -4.99 A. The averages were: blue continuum 5.03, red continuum 6.43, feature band 6.4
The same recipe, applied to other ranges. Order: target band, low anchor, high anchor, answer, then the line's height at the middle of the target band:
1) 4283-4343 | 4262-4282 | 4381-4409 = 3.3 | 5.9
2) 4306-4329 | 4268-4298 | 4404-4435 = 1.1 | 5.84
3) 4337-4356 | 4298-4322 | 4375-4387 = -2.2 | 5.53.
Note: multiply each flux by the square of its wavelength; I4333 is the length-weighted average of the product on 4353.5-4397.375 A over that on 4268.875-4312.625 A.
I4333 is 1.35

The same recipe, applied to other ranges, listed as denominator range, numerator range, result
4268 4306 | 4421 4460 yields 1.45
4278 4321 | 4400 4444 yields 1.37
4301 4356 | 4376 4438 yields 1.17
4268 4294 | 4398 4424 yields 1.27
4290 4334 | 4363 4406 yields 1.22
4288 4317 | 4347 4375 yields 1.42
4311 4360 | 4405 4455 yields 1.16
